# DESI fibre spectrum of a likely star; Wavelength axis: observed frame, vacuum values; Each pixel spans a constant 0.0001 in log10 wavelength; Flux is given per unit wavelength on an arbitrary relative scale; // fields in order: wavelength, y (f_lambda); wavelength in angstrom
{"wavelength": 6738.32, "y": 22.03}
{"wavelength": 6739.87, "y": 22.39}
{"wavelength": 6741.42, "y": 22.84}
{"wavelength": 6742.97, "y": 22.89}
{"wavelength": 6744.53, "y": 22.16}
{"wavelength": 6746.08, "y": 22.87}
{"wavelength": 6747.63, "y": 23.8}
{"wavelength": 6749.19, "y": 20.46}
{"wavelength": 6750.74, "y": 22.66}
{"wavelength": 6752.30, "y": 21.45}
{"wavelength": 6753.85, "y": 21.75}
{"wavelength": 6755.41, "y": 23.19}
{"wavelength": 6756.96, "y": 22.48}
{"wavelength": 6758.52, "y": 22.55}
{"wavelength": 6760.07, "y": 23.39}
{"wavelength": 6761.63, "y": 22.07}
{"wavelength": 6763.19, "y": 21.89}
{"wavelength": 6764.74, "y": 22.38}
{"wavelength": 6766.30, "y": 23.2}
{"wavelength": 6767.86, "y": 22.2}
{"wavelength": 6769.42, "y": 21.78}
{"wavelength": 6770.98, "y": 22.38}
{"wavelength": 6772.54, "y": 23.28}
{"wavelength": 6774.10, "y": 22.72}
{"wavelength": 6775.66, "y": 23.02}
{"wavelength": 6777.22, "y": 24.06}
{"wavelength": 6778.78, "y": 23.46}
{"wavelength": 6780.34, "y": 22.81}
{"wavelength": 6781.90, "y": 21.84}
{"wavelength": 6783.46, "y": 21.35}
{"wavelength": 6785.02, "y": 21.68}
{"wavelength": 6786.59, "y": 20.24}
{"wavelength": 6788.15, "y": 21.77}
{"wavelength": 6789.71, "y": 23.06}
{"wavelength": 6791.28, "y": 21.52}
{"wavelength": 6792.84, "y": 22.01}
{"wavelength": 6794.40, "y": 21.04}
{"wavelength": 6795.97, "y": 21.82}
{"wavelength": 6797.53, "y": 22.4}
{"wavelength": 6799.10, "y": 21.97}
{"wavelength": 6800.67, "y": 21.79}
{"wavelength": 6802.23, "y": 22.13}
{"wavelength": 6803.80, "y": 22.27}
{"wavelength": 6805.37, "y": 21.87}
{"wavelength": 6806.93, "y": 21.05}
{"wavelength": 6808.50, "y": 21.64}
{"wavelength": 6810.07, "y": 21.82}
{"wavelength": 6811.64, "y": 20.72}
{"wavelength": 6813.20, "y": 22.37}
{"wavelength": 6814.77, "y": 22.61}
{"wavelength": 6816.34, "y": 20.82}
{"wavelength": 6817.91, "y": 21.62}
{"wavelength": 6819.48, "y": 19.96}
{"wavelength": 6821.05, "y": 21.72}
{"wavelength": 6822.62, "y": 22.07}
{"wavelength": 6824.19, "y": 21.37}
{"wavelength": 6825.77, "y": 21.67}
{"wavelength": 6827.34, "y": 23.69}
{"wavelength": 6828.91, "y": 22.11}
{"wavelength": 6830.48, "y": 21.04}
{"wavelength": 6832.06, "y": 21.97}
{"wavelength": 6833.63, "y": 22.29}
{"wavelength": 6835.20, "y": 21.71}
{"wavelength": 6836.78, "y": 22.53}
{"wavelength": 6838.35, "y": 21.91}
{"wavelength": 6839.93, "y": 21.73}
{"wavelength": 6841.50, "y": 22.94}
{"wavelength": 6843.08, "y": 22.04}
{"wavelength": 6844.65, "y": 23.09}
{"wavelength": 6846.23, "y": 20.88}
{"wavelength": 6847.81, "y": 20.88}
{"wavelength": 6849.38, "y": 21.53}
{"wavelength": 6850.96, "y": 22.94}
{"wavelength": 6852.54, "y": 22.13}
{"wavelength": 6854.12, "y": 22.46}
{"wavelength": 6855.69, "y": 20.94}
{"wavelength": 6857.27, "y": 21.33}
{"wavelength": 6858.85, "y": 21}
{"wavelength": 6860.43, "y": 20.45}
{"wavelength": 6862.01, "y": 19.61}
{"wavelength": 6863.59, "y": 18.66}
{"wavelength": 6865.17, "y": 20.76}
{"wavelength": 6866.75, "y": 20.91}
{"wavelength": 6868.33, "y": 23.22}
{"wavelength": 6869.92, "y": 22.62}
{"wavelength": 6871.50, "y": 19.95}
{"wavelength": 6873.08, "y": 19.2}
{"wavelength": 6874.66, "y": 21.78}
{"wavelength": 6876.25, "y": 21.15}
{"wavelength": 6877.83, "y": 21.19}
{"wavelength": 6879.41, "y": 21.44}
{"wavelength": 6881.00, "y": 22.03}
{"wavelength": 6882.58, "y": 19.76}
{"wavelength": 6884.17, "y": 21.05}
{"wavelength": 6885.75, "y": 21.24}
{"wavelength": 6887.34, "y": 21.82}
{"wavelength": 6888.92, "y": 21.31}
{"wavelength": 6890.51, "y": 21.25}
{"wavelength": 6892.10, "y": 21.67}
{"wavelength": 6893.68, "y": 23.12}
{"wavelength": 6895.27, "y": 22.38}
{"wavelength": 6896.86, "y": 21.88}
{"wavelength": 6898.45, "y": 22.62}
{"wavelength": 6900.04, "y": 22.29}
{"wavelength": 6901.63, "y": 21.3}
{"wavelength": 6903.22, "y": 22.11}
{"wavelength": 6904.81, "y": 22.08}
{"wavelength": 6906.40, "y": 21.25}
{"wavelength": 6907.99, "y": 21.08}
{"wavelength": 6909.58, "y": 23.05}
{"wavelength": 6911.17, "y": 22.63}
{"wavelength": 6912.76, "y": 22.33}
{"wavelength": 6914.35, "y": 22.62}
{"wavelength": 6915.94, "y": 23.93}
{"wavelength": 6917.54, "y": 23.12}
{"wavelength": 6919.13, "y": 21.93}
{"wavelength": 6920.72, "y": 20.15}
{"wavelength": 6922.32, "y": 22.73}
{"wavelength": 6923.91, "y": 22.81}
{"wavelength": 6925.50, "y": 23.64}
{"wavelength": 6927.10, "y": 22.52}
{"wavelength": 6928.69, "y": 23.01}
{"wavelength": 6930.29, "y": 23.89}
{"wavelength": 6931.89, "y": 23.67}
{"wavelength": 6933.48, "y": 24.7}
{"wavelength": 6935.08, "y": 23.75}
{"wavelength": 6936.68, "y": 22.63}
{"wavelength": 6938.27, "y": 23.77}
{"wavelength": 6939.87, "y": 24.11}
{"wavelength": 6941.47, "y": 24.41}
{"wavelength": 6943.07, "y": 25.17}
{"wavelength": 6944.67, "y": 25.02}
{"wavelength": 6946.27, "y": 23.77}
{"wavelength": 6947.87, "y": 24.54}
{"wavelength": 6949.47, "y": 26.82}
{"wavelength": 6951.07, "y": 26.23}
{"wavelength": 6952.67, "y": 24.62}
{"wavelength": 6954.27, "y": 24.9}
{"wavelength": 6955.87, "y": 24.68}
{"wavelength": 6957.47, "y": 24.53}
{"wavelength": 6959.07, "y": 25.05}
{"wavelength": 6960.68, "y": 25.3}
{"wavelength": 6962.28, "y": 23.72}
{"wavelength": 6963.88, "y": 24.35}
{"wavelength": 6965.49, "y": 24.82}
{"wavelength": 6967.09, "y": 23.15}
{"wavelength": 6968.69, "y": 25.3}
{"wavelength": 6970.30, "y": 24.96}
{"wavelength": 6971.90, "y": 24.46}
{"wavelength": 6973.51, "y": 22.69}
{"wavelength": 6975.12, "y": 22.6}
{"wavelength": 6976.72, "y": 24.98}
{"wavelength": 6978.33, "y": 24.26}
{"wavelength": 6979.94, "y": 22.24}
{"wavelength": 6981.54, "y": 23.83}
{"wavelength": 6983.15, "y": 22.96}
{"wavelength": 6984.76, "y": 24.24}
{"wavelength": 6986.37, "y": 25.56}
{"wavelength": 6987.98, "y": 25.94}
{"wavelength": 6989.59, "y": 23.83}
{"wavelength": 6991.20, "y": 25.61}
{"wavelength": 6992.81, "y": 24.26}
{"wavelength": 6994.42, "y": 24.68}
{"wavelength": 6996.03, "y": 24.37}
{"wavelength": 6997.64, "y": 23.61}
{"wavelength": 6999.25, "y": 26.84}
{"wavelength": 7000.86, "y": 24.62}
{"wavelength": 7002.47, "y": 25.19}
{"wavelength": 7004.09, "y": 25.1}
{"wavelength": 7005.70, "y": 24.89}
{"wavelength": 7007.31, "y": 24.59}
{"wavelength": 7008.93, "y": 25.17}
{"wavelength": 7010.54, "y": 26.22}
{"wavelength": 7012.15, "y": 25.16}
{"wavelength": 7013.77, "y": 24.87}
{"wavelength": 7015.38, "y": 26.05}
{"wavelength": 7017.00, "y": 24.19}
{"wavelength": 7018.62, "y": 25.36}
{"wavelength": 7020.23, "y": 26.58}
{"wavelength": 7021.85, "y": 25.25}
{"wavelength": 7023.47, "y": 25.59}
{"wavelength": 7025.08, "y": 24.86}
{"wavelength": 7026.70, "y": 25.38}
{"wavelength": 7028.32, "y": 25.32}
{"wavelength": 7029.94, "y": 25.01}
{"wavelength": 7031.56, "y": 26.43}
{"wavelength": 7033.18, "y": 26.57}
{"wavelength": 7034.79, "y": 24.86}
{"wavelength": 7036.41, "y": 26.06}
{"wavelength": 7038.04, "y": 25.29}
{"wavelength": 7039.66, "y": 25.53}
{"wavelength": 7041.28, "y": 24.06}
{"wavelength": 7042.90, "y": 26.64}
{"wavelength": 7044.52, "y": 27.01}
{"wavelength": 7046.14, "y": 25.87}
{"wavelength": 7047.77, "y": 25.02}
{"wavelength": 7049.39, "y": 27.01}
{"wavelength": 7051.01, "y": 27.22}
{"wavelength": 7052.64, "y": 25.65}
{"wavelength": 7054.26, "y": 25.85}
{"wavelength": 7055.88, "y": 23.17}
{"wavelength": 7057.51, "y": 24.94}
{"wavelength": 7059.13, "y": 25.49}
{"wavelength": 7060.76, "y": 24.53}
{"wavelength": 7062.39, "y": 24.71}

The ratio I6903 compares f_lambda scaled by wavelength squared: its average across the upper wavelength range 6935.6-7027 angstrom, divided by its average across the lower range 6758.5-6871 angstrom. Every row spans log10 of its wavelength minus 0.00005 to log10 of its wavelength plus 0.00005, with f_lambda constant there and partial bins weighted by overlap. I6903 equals 1.18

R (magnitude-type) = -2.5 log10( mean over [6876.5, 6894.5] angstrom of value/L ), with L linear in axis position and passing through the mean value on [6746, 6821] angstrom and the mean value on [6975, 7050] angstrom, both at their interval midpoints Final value 0.10 mag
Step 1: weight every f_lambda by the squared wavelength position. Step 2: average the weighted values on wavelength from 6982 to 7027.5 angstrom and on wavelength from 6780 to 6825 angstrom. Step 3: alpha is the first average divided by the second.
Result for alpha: 1.22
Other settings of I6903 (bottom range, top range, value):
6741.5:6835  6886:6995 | 1.11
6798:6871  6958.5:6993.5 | 1.17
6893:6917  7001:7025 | 1.17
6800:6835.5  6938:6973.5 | 1.18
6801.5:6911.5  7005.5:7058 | 1.24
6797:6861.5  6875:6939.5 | 1.05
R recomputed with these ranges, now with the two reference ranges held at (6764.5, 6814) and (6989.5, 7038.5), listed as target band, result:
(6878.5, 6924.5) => 0.082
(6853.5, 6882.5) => 0.108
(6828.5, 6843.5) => 0.036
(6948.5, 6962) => -0.034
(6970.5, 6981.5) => 0.048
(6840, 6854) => 0.041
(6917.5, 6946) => 0.032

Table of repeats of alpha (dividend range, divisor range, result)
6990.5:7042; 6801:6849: 1.22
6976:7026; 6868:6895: 1.20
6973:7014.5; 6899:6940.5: 1.10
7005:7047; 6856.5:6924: 1.23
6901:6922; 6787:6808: 1.05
